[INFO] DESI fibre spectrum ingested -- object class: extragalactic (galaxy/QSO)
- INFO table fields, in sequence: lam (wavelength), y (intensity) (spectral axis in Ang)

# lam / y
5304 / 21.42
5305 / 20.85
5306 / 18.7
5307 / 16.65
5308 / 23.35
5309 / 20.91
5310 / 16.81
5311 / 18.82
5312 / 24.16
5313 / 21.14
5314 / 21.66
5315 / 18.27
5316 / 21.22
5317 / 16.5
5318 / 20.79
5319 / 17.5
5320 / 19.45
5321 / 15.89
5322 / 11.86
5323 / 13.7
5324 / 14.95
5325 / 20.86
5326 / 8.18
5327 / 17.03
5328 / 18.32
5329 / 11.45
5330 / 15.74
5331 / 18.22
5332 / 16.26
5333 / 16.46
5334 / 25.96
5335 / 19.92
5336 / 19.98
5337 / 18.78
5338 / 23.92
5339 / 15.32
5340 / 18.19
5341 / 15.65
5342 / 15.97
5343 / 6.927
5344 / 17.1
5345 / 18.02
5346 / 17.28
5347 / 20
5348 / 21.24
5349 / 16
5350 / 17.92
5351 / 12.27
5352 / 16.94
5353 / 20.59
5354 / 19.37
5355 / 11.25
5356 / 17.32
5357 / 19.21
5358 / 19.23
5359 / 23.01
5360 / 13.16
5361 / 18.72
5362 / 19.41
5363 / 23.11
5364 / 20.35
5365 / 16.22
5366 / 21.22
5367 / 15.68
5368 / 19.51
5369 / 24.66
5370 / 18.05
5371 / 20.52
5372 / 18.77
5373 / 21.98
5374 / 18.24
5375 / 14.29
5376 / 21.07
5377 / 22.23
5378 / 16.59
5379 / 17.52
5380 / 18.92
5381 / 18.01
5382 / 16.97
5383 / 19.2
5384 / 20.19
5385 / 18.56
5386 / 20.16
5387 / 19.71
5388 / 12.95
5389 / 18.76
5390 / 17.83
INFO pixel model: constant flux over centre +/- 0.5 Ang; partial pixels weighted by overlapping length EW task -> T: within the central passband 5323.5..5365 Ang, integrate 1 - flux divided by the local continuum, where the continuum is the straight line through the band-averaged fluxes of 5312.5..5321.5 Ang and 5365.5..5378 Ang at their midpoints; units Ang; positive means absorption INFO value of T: 3.9 Ang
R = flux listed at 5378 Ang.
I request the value 16.59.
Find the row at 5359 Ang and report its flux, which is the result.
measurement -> 23.01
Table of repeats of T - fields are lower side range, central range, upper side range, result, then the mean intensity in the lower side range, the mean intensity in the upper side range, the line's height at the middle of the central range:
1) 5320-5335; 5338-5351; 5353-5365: 0.57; 16.3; 18.5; 17.5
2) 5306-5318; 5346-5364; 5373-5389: 0.76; 19.9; 18.4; 19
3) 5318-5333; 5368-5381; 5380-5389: -1.08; 15.9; 18.3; 17.9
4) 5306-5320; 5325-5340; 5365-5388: 1.43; 19.8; 19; 19.5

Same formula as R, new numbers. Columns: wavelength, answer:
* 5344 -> 17.1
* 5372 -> 18.77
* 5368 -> 19.51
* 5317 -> 16.5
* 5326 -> 8.18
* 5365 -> 16.22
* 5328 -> 18.32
